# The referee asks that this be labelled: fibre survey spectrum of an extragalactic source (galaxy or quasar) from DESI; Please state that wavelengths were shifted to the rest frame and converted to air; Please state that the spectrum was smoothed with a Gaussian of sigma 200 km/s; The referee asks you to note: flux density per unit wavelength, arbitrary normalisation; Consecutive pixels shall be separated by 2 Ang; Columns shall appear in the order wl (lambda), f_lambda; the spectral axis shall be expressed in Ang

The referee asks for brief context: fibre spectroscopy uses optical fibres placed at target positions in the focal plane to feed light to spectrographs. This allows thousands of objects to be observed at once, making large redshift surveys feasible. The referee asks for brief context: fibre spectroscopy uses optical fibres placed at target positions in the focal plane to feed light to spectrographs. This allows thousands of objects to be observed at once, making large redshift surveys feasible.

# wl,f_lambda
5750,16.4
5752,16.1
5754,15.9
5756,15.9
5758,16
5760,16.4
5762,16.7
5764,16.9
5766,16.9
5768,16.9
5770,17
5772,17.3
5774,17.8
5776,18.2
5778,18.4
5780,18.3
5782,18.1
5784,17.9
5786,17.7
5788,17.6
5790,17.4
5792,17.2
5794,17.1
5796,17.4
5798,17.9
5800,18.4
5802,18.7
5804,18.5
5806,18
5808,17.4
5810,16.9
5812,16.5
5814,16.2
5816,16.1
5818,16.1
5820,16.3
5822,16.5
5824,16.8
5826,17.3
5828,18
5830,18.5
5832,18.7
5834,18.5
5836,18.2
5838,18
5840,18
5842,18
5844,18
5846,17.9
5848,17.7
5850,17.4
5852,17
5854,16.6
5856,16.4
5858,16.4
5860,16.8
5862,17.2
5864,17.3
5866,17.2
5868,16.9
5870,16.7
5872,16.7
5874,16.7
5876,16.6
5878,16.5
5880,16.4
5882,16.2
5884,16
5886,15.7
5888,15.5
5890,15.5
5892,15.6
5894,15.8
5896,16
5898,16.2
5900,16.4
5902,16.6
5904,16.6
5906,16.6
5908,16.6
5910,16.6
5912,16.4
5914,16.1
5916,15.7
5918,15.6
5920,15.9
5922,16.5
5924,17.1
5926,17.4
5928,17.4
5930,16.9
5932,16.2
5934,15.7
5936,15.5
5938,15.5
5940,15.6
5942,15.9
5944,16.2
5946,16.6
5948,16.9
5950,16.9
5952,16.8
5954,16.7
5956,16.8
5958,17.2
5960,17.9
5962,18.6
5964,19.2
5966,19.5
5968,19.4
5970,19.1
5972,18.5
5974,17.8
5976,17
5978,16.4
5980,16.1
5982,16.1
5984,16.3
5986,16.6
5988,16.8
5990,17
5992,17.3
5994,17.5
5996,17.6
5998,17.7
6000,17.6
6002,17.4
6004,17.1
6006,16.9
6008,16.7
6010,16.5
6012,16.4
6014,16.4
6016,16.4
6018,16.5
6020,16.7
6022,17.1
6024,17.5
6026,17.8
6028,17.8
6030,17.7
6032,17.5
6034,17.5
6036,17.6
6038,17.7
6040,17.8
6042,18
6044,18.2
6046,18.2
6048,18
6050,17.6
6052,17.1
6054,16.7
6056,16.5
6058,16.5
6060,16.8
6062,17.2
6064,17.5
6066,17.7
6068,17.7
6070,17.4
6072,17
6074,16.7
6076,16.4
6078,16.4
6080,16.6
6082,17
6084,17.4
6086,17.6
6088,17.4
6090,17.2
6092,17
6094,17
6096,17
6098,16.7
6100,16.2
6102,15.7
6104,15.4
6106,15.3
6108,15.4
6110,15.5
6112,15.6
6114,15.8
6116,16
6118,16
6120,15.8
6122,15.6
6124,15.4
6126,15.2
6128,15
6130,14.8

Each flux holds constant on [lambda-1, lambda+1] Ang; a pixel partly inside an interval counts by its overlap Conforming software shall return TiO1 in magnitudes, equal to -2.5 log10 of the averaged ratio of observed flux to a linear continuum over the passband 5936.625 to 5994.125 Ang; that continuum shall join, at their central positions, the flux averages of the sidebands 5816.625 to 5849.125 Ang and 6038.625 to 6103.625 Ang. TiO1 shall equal 0.01 mag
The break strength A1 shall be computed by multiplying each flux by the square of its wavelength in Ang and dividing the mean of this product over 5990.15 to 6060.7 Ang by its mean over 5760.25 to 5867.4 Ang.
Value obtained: 1.1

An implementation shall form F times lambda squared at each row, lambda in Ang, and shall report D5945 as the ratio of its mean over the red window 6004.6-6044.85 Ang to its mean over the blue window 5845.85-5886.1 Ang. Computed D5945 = 1.1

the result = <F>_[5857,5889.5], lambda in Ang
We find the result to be 16.5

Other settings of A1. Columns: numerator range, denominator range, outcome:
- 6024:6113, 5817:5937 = 1.08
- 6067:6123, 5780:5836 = 1.04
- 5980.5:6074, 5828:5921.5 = 1.08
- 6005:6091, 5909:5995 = 1.05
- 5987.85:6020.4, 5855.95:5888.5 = 1.07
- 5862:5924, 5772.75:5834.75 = 0.96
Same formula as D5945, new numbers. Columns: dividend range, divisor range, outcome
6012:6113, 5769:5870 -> 1.06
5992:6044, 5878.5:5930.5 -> 1.10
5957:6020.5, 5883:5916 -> 1.11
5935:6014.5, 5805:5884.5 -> 1.04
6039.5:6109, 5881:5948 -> 1.11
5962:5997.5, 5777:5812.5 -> 1.05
